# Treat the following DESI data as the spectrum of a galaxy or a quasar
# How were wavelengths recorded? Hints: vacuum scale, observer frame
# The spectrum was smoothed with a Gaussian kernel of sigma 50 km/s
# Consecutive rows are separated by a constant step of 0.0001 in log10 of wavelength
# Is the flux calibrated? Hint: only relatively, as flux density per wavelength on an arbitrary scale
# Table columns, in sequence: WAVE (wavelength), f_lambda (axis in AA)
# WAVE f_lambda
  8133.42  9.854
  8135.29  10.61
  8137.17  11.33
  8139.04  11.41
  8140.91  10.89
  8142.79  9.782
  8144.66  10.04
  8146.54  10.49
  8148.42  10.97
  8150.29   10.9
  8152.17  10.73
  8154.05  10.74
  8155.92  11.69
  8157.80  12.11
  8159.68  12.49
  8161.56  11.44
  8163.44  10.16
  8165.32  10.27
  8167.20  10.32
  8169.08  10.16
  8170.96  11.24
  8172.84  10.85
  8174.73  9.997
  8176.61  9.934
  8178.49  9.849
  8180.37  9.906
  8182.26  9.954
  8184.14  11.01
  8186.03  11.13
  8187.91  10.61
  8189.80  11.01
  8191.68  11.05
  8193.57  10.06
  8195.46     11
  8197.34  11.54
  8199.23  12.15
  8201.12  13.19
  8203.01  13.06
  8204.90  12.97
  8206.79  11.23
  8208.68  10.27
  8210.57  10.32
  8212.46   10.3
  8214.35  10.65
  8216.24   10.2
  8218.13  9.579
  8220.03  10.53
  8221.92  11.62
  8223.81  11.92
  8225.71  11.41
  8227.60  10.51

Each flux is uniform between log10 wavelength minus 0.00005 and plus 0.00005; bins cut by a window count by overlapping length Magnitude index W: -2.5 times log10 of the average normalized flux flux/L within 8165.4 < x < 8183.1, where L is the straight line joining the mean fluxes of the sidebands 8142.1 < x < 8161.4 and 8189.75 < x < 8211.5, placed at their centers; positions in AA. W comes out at 0.101 mag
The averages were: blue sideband 11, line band 10.2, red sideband 11.5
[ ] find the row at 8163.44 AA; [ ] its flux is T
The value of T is 10.16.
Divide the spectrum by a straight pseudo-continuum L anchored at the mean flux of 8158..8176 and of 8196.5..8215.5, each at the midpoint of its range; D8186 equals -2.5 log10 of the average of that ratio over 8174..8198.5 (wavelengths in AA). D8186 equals 0.061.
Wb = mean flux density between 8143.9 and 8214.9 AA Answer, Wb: 10.9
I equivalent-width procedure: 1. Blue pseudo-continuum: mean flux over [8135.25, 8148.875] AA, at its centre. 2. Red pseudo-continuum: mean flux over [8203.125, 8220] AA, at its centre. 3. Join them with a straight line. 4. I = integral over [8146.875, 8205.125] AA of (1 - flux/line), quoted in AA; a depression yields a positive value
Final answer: -1.53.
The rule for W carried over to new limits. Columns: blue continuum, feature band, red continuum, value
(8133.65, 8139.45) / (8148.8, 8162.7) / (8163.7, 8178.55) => -0.079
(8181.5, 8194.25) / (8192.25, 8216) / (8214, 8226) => -0.057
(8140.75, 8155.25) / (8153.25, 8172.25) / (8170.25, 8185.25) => -0.061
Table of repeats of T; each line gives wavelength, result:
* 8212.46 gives 10.3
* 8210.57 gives 10.32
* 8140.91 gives 10.89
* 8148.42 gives 10.97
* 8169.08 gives 10.16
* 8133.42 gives 9.854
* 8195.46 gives 11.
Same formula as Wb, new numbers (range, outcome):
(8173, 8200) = 10.7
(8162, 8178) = 10.4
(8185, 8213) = 11.3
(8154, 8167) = 11.3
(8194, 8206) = 12.2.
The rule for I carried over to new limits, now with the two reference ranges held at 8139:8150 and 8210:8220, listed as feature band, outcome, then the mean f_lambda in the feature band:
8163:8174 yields -0.1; 10.5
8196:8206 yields -2.1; 12.5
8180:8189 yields -0.2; 10.6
